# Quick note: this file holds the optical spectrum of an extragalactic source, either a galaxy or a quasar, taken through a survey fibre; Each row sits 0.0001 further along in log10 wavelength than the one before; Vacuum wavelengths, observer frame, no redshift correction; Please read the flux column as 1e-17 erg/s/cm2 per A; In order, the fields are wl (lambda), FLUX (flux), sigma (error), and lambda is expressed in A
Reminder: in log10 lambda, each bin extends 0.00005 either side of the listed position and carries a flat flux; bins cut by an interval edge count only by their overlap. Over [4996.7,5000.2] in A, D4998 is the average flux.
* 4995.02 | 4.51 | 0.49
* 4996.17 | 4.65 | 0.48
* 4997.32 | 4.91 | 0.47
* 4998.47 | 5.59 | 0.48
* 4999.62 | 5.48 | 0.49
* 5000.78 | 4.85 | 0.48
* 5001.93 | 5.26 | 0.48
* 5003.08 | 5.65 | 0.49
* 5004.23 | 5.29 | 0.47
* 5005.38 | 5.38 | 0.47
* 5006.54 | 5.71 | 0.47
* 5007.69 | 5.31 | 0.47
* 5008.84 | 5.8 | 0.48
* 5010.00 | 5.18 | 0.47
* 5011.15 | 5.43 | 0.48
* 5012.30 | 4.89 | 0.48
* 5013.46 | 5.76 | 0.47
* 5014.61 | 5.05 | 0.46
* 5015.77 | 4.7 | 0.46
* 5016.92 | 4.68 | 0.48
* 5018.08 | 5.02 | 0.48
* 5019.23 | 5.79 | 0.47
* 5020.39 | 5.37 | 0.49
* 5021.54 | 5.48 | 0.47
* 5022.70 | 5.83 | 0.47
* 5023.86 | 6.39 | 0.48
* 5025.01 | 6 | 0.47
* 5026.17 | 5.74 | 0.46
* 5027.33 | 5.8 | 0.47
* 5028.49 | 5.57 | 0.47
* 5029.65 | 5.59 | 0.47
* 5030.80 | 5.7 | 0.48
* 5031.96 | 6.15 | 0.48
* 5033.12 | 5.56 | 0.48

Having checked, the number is 5.32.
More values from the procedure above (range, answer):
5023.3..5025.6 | 6.2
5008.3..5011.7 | 5.46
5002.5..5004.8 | 5.48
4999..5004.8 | 5.31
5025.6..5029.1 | 5.69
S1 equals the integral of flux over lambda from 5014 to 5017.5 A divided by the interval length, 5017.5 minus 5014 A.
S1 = 4.82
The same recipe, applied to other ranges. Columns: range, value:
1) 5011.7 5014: 5.32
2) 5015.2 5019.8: 5.05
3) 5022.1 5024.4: 6.08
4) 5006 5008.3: 5.53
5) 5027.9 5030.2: 5.57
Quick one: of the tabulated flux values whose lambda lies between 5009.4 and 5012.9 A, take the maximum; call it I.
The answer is 5.43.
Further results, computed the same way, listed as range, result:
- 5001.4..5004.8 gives 5.65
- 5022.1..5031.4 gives 6.39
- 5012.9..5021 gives 5.79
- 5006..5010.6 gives 5.8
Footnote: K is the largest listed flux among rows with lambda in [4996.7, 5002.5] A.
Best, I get 5.59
